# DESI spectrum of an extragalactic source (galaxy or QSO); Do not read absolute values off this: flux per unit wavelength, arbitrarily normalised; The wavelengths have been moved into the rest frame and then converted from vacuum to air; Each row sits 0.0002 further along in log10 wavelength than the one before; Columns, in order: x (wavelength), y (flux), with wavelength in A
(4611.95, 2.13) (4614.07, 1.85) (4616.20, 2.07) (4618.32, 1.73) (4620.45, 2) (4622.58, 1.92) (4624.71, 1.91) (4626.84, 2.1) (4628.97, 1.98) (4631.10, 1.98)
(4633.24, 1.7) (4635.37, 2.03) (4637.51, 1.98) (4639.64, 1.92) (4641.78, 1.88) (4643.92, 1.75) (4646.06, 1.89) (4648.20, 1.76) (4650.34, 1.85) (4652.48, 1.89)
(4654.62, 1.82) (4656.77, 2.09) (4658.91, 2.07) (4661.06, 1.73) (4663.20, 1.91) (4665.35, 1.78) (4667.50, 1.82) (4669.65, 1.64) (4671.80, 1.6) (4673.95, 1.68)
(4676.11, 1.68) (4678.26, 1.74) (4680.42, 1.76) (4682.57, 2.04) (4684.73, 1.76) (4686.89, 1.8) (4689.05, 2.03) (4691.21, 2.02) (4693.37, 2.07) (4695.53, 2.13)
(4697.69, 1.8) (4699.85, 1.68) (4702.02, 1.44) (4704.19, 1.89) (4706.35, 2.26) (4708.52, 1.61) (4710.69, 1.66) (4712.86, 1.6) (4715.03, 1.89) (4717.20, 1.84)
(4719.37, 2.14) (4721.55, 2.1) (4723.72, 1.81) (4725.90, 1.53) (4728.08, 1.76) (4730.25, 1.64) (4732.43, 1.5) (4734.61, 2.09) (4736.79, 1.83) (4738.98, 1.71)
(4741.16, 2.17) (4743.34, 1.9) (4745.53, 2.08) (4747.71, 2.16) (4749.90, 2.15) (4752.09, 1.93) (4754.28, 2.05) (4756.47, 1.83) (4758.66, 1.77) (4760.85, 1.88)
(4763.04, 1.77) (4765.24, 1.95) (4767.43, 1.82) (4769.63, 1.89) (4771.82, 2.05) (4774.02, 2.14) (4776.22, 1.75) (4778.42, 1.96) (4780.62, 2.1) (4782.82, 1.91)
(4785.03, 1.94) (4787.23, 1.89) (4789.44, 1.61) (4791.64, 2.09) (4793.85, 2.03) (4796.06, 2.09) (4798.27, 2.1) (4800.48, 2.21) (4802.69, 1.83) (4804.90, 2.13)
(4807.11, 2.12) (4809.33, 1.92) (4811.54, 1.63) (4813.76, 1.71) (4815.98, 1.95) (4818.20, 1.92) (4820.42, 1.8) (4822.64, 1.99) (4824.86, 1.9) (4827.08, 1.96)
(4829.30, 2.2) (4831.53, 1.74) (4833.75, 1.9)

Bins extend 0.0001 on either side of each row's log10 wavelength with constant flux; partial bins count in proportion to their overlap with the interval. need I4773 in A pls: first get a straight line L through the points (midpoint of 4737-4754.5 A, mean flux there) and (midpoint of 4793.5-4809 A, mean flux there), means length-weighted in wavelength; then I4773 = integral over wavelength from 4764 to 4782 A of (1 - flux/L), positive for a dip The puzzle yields 0.72 A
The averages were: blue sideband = 2.01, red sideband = 2.07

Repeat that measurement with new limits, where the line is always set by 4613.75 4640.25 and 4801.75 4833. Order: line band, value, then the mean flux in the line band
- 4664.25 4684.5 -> 1.9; 1.75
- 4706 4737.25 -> 2.0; 1.81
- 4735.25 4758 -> -0.7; 1.98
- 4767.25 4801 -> -1.0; 1.97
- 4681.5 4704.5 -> 0.6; 1.88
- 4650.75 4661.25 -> 0.0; 1.93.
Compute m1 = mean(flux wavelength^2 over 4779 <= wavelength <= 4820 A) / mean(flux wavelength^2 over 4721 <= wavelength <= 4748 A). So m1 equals 1.08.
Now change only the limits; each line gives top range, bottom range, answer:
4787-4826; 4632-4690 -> 1.12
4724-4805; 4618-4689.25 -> 1.08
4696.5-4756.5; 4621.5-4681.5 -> 1.04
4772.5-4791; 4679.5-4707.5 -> 1.05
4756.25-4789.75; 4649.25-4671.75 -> 1.08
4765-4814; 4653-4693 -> 1.12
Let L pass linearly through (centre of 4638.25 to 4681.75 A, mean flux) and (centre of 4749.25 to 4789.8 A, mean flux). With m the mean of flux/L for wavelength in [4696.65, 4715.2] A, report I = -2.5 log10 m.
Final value 0.064 mag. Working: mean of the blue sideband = 1.82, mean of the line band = 1.75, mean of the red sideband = 1.92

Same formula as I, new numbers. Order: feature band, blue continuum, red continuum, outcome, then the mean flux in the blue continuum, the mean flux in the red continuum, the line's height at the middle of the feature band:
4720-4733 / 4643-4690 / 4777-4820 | 0.08 mag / 1.82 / 1.95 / 1.88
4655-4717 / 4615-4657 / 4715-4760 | 0.04 mag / 1.91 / 1.9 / 1.9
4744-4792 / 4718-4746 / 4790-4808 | 0.02 mag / 1.86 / 2.06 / 1.97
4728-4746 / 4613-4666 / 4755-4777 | 0.02 mag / 1.9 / 1.89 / 1.89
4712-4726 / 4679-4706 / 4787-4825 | 0.01 mag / 1.88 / 1.94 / 1.89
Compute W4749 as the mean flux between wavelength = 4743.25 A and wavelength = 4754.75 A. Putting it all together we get 2.06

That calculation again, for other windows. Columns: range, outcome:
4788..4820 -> 1.95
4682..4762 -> 1.88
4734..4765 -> 1.95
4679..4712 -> 1.86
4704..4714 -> 1.8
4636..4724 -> 1.85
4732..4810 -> 1.96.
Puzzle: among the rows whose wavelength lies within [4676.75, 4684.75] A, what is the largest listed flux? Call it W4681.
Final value 2.04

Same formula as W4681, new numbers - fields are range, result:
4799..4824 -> 2.21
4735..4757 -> 2.17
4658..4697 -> 2.13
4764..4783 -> 2.14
